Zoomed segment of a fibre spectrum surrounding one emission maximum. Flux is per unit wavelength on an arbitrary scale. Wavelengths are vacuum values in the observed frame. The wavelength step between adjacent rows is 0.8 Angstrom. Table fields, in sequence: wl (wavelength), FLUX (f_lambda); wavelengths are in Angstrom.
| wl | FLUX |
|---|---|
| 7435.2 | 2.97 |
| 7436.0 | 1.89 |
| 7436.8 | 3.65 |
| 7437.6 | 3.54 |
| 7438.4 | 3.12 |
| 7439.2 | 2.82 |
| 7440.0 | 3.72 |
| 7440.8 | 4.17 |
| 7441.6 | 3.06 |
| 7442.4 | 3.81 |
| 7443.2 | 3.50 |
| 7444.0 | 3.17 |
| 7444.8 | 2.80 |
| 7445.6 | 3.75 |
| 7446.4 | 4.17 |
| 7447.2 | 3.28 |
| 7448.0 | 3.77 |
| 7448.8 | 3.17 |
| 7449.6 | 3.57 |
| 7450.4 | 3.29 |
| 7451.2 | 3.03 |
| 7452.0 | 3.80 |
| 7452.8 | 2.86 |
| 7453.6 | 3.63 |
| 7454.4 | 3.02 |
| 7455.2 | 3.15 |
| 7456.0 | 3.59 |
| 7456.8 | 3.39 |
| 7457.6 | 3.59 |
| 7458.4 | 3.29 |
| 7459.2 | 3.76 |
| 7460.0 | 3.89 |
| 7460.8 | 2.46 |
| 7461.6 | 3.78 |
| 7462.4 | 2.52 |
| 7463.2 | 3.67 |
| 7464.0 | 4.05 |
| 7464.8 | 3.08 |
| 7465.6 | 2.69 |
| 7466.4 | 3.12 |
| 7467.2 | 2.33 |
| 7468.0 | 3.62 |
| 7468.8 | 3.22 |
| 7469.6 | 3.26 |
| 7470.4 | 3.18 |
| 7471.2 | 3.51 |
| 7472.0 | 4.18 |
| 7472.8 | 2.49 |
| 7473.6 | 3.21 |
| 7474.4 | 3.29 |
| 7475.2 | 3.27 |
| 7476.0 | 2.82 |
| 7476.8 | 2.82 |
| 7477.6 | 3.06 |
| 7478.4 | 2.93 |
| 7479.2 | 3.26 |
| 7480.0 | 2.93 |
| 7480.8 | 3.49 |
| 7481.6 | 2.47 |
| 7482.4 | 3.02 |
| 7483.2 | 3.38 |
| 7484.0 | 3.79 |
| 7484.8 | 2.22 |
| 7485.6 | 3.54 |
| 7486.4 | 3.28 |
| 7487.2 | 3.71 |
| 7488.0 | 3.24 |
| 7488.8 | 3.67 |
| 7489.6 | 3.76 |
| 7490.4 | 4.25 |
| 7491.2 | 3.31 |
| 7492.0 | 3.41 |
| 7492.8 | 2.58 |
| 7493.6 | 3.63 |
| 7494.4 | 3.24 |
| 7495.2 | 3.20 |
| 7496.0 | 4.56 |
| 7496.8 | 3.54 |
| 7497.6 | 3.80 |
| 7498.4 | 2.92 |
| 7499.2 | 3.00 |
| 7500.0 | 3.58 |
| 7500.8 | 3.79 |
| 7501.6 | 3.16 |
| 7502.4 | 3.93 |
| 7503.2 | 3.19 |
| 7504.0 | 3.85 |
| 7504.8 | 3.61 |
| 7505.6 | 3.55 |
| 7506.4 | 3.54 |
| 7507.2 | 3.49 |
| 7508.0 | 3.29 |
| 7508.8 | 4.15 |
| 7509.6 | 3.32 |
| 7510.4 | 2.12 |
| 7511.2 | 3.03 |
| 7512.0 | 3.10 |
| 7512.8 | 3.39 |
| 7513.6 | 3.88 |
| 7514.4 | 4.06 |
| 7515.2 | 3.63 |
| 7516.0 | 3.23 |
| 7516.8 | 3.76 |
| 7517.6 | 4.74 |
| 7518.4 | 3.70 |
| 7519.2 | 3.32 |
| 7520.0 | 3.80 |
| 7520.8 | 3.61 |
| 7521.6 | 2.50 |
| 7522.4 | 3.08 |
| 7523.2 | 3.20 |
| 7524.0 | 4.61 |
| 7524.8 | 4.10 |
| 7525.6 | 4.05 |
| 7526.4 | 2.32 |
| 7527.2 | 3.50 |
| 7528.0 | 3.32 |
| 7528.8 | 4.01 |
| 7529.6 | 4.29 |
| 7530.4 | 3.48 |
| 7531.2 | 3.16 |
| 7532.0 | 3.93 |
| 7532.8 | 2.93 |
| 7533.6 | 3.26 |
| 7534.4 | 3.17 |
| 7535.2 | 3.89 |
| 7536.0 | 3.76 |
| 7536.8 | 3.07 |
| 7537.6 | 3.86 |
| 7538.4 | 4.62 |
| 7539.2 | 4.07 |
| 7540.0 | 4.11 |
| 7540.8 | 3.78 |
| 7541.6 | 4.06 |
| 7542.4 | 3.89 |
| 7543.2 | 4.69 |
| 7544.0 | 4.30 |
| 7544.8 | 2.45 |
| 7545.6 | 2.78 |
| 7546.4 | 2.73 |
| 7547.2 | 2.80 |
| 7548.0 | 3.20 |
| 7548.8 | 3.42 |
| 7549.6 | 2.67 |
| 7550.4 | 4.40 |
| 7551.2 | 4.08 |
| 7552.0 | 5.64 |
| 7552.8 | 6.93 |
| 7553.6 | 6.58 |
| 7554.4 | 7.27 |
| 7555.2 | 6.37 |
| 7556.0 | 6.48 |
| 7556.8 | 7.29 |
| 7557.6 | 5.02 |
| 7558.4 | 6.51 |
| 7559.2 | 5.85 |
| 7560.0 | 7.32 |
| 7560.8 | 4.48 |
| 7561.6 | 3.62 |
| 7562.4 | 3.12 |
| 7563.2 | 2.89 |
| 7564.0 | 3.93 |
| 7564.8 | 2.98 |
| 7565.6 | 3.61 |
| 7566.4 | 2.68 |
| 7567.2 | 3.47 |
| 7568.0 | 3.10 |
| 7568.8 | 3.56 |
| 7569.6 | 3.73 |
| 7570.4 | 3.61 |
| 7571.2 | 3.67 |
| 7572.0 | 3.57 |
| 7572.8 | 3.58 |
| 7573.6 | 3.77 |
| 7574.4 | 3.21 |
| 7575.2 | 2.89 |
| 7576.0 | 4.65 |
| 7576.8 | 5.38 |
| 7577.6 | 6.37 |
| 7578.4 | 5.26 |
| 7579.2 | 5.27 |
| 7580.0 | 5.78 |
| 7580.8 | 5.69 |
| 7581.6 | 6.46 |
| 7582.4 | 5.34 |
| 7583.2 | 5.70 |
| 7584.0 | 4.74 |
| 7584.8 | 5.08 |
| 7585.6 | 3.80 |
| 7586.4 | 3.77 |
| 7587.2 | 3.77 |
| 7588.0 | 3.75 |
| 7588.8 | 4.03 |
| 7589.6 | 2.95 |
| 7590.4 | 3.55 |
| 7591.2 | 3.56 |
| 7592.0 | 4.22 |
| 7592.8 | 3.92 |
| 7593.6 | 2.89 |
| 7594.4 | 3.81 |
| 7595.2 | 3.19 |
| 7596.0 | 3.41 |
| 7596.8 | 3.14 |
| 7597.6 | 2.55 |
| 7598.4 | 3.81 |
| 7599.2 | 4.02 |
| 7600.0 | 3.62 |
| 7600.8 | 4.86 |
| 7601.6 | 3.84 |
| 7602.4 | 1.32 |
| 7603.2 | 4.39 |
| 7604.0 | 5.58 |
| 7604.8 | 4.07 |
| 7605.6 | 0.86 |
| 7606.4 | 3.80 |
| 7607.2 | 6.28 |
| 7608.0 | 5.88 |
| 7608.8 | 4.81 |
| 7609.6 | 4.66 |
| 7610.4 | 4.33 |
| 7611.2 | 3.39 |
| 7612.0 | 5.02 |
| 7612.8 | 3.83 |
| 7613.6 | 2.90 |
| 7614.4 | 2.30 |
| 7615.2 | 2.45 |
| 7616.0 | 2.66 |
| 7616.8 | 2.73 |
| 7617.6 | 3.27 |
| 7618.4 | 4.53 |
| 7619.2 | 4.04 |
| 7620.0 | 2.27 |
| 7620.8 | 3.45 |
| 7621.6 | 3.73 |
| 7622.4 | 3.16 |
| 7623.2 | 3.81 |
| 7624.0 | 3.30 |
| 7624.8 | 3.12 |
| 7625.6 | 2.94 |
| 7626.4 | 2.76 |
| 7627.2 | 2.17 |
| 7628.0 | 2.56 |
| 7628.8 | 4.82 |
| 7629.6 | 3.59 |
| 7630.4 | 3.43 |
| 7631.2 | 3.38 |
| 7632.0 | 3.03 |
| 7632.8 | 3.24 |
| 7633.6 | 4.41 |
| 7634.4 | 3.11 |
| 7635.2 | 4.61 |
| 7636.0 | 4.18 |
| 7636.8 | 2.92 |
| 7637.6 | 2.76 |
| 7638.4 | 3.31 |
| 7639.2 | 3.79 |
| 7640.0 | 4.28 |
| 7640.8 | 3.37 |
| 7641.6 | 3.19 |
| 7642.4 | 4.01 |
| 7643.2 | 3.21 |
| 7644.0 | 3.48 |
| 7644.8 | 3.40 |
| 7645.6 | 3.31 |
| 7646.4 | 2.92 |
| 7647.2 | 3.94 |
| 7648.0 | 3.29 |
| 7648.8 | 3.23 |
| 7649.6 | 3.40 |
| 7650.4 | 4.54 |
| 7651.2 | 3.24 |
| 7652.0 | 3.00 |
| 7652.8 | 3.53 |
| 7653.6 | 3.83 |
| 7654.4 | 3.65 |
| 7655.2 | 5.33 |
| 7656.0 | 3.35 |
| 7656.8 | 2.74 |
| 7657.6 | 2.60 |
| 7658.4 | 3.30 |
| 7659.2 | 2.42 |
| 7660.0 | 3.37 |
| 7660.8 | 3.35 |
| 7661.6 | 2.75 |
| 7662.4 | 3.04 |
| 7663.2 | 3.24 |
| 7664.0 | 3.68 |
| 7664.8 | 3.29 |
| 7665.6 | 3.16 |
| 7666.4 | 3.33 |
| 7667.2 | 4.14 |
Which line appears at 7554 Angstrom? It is Halpha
